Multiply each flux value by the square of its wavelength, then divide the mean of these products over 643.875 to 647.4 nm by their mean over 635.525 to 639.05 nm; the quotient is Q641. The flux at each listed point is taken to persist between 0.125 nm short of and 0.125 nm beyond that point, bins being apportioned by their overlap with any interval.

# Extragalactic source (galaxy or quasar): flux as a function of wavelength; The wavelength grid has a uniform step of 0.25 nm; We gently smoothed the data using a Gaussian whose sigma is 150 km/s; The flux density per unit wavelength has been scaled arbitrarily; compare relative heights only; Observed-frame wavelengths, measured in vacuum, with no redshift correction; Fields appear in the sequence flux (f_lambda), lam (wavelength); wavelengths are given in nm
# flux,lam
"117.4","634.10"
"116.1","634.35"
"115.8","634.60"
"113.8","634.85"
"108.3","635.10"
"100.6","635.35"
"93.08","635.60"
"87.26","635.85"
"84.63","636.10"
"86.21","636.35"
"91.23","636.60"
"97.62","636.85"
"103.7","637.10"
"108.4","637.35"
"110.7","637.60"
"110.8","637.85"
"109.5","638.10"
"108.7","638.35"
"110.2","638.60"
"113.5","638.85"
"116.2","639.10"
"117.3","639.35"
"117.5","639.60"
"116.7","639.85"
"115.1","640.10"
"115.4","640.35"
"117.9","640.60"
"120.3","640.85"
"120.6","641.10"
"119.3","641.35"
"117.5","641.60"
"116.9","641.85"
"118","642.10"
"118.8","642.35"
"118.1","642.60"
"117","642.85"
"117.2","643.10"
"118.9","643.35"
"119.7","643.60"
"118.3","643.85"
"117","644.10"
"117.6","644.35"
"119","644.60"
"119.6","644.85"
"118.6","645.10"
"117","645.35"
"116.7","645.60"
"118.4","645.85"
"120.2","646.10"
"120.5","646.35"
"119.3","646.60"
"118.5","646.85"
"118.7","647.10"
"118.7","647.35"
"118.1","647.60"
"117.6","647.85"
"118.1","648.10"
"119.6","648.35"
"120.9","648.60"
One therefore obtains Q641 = 1.20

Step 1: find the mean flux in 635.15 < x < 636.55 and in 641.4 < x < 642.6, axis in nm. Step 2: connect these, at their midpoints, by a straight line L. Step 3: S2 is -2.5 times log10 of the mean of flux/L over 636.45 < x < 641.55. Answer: -0.07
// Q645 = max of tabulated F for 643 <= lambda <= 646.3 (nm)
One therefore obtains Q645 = 120.2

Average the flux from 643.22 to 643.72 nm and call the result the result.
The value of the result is 119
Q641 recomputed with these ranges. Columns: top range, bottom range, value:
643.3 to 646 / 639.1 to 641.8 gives 1.02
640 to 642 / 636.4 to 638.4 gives 1.14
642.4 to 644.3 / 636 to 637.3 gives 1.29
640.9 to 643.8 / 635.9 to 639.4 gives 1.15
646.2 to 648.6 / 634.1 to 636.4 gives 1.21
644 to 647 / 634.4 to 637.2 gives 1.24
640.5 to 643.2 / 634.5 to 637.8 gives 1.20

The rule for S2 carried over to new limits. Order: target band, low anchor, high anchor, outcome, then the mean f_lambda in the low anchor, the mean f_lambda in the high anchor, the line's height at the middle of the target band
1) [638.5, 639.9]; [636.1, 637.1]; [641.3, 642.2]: -0.10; 92.3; 118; 105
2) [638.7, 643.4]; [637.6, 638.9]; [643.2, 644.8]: -0.03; 110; 118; 114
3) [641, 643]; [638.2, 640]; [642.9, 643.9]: -0.01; 114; 118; 117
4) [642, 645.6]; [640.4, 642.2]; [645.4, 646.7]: 0.01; 119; 119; 119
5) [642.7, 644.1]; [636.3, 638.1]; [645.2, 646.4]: -0.04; 102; 118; 114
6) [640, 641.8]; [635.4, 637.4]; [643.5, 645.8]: -0.11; 93.7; 118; 107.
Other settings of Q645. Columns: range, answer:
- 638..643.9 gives 120.6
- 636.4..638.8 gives 110.8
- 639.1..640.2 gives 117.5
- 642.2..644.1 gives 119.7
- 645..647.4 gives 120.5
